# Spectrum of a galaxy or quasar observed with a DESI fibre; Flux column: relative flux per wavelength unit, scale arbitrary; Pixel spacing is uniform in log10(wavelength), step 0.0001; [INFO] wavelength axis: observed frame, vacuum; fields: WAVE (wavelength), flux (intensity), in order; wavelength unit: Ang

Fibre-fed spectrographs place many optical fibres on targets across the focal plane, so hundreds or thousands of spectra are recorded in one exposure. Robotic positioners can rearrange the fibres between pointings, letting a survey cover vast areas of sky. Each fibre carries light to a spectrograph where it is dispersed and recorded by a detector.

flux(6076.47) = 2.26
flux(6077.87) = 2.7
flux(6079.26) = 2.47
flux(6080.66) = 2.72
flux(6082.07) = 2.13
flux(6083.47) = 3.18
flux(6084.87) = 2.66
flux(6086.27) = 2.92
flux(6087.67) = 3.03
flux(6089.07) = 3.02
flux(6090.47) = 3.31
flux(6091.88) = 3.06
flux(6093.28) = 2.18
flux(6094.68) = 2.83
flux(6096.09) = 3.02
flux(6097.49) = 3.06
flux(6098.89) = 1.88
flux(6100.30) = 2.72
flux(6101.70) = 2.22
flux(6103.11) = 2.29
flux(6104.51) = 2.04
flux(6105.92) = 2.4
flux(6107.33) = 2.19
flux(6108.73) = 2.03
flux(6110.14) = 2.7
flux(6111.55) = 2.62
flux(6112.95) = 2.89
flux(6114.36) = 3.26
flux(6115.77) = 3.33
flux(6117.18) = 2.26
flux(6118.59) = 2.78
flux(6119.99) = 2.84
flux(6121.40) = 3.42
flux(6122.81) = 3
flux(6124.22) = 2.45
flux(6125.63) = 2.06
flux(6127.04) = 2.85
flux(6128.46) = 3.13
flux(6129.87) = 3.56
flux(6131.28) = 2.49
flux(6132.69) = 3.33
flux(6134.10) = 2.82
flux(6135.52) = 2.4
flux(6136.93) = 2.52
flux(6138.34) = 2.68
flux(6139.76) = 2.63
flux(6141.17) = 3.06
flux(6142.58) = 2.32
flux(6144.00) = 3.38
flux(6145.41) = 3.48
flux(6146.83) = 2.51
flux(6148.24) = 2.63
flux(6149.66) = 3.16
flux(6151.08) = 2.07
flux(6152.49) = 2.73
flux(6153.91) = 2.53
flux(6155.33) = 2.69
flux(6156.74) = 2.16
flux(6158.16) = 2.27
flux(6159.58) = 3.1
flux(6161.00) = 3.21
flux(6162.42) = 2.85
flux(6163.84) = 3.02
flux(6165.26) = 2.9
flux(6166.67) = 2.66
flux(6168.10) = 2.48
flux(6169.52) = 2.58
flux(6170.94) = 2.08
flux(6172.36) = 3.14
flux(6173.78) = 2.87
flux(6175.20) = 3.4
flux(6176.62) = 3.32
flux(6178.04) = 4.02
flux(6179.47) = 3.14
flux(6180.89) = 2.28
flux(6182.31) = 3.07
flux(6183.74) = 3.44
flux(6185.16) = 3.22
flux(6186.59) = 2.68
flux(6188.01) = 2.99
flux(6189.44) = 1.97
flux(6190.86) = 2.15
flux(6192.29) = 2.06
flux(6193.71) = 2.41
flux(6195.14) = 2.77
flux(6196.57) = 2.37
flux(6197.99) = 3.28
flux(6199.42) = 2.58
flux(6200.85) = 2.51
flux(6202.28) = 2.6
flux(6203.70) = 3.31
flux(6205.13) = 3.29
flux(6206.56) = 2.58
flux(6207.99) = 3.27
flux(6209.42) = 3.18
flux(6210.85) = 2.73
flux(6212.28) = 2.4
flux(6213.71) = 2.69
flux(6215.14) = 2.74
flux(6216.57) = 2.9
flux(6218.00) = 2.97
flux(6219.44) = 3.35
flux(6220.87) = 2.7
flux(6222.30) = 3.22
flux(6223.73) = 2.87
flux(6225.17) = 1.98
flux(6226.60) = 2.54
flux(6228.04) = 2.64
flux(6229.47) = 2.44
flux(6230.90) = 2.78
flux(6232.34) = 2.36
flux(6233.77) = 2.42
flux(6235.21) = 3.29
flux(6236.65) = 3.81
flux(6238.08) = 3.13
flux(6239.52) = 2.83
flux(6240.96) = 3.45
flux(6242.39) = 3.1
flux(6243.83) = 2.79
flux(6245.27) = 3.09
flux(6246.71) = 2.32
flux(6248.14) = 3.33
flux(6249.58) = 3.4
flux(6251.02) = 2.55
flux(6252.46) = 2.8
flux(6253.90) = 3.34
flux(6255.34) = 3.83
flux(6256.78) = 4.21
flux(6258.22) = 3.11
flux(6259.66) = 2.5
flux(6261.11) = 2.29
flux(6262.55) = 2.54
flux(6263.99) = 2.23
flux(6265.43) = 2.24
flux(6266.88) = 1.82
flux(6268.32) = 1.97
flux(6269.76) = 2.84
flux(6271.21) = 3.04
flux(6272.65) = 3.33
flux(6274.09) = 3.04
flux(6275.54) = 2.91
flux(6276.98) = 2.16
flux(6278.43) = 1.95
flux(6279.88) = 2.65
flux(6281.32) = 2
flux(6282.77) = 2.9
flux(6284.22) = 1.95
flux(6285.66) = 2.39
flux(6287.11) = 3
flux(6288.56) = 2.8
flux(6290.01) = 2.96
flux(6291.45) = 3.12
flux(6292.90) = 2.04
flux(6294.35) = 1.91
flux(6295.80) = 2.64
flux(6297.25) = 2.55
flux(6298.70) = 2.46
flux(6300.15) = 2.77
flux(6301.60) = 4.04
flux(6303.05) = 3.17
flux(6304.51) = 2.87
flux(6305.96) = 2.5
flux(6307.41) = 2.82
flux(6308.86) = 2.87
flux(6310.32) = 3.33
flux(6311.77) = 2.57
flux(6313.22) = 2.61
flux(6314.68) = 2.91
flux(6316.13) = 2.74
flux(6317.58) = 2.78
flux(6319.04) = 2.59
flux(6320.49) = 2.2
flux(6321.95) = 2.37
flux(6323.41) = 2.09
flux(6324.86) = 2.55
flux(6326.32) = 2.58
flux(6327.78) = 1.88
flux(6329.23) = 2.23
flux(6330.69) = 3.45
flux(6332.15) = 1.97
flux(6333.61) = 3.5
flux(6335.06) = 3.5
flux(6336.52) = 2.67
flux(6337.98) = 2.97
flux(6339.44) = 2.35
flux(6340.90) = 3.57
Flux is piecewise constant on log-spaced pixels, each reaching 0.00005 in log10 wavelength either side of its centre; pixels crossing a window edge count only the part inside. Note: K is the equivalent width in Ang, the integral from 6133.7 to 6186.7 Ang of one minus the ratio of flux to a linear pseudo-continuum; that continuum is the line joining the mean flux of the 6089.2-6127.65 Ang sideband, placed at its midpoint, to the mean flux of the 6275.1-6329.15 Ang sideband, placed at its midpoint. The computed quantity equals -3.7 Ang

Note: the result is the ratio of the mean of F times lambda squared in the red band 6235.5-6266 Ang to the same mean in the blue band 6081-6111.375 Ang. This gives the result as 1.21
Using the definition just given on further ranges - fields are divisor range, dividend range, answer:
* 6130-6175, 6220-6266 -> 1.08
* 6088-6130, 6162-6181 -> 1.11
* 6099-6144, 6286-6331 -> 1.06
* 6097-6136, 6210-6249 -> 1.10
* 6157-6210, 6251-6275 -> 1.02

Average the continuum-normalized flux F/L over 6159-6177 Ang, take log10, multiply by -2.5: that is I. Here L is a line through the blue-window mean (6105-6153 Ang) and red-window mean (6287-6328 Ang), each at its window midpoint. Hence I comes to -0.05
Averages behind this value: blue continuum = 2.76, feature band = 2.88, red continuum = 2.68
